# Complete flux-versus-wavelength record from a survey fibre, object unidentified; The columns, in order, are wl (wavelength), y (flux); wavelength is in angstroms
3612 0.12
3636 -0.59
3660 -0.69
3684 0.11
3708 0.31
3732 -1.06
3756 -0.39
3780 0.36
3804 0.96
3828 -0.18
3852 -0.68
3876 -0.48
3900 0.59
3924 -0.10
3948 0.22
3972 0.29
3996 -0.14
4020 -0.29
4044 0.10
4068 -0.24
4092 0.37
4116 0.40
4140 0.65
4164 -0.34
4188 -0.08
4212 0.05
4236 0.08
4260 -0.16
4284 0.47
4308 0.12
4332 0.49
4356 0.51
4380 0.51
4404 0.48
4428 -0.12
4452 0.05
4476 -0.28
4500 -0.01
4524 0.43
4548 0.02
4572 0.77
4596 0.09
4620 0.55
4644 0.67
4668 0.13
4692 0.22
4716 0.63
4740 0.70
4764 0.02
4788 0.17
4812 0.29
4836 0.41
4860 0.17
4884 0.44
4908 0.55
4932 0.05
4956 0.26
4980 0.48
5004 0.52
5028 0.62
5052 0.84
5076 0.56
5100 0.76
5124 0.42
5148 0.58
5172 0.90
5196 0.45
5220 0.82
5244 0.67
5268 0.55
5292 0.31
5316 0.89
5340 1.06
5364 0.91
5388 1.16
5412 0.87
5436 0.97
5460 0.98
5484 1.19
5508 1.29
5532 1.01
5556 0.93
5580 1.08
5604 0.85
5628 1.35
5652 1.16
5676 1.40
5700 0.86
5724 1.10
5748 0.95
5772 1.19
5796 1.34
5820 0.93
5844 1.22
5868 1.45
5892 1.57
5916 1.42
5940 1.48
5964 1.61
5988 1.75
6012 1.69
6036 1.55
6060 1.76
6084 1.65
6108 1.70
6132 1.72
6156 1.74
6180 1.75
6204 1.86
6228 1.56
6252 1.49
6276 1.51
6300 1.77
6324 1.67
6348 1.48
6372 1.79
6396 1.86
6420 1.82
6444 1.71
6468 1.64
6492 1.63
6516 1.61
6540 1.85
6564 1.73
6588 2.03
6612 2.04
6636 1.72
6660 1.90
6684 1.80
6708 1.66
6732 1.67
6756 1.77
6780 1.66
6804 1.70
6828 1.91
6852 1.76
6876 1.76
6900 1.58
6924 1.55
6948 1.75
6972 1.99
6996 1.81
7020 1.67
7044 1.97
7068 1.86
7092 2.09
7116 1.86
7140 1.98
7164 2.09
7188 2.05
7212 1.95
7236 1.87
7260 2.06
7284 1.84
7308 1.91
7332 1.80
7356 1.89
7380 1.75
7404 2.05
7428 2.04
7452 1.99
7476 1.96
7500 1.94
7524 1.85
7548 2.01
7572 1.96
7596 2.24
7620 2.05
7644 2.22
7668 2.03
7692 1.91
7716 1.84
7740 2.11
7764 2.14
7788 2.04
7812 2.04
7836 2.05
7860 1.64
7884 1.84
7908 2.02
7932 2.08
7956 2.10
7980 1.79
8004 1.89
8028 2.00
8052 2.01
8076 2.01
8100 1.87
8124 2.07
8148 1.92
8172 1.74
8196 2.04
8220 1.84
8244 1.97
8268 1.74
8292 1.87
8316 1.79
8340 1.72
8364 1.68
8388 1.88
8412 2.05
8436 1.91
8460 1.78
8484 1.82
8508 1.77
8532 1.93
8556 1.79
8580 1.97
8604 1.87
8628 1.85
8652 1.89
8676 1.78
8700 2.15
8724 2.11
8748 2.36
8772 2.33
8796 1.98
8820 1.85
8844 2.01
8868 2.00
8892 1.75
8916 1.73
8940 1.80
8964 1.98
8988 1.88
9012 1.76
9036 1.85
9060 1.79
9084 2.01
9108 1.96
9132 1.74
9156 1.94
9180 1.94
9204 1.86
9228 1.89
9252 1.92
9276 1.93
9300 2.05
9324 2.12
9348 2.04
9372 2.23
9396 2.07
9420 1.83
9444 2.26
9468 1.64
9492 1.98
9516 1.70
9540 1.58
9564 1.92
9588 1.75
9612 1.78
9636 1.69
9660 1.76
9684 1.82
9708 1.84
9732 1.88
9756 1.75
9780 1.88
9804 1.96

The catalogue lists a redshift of 0.33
